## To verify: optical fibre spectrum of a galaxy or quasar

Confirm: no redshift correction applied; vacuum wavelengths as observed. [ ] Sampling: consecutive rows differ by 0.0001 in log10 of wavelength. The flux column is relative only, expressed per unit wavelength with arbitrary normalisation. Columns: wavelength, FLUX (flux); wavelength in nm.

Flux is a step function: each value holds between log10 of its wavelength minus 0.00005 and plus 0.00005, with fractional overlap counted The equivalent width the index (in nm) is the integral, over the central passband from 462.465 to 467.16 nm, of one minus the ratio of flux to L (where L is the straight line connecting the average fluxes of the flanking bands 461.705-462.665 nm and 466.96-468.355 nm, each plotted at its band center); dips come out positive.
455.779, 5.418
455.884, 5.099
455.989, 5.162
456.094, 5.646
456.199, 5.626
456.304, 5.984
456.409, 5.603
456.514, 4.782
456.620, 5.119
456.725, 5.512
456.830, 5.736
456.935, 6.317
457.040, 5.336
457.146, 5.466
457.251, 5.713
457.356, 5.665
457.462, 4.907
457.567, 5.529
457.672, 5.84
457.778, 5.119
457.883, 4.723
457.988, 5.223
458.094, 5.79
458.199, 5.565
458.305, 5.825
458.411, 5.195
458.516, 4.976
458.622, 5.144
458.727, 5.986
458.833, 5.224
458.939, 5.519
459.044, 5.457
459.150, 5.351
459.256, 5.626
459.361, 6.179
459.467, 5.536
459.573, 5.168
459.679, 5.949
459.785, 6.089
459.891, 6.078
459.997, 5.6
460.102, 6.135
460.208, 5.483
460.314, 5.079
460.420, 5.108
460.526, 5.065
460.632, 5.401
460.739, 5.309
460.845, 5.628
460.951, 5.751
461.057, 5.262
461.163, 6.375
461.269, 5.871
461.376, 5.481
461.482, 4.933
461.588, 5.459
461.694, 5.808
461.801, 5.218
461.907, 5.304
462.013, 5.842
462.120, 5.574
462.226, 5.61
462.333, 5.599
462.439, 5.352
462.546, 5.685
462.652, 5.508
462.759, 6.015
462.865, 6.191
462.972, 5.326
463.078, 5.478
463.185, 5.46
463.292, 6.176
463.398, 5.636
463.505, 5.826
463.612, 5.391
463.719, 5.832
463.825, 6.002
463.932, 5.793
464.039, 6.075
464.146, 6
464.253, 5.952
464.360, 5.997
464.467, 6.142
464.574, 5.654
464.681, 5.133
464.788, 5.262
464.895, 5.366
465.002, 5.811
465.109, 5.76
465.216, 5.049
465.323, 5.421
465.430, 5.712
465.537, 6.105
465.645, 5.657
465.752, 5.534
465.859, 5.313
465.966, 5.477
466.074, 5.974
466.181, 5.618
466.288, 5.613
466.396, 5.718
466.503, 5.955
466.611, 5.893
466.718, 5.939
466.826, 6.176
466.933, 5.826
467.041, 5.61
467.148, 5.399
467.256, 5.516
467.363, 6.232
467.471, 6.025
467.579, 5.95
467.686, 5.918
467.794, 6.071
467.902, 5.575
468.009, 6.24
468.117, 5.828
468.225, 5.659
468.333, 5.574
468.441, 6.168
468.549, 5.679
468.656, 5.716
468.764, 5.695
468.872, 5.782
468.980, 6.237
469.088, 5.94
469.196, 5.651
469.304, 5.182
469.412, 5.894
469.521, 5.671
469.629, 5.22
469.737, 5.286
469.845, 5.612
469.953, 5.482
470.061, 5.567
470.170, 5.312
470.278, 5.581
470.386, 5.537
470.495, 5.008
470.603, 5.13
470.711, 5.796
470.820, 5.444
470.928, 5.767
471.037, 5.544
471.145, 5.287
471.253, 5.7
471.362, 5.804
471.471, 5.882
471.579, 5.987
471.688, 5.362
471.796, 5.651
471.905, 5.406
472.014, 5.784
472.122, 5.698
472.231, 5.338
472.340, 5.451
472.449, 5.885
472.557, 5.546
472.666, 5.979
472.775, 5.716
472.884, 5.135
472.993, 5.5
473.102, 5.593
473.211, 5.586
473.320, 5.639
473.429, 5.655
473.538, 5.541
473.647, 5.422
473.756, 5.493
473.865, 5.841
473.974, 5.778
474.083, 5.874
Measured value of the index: -0.04 nm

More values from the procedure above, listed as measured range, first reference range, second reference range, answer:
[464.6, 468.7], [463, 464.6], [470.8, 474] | 0.02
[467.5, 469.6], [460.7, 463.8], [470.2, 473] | -0.08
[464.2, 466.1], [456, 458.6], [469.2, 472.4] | -0.04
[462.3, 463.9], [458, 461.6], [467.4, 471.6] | -0.03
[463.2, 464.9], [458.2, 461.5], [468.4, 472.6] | -0.06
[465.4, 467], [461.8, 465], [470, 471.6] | -0.04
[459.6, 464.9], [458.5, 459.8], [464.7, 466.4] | -0.08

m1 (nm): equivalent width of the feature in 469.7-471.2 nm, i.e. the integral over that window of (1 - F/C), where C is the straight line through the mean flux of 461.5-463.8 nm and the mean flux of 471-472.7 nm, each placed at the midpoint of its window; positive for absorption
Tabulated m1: 0.049 nm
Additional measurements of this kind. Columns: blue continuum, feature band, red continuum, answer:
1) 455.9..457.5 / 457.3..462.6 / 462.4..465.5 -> 0.07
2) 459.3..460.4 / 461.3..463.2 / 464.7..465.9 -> 0.03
